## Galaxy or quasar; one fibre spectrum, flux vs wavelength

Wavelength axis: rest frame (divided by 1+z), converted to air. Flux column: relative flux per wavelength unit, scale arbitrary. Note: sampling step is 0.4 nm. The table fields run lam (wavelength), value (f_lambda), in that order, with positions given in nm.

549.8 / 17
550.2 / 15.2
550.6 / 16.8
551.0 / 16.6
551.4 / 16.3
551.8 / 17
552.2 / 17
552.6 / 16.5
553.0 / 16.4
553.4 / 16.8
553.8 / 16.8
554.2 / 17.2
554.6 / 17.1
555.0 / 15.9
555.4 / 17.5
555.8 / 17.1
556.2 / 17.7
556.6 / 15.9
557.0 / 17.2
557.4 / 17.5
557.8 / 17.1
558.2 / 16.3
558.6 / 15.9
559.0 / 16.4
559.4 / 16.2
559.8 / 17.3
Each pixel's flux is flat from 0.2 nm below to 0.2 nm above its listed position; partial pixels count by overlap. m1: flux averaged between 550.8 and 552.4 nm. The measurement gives 16.7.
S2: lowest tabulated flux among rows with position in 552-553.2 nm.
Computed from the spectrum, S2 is 16.4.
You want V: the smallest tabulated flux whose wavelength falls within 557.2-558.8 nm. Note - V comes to 15.9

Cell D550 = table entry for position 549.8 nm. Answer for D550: 17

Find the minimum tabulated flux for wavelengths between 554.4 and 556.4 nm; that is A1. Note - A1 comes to 15.9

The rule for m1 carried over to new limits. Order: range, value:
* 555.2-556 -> 17.3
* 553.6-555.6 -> 16.9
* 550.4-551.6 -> 16.6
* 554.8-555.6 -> 16.7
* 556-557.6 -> 17.1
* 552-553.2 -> 16.6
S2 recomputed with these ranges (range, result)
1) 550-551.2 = 15.2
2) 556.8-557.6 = 17.2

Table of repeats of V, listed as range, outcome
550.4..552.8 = 16.3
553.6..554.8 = 16.8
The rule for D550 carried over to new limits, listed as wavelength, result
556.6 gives 15.9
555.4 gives 17.5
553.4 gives 16.8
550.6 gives 16.8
